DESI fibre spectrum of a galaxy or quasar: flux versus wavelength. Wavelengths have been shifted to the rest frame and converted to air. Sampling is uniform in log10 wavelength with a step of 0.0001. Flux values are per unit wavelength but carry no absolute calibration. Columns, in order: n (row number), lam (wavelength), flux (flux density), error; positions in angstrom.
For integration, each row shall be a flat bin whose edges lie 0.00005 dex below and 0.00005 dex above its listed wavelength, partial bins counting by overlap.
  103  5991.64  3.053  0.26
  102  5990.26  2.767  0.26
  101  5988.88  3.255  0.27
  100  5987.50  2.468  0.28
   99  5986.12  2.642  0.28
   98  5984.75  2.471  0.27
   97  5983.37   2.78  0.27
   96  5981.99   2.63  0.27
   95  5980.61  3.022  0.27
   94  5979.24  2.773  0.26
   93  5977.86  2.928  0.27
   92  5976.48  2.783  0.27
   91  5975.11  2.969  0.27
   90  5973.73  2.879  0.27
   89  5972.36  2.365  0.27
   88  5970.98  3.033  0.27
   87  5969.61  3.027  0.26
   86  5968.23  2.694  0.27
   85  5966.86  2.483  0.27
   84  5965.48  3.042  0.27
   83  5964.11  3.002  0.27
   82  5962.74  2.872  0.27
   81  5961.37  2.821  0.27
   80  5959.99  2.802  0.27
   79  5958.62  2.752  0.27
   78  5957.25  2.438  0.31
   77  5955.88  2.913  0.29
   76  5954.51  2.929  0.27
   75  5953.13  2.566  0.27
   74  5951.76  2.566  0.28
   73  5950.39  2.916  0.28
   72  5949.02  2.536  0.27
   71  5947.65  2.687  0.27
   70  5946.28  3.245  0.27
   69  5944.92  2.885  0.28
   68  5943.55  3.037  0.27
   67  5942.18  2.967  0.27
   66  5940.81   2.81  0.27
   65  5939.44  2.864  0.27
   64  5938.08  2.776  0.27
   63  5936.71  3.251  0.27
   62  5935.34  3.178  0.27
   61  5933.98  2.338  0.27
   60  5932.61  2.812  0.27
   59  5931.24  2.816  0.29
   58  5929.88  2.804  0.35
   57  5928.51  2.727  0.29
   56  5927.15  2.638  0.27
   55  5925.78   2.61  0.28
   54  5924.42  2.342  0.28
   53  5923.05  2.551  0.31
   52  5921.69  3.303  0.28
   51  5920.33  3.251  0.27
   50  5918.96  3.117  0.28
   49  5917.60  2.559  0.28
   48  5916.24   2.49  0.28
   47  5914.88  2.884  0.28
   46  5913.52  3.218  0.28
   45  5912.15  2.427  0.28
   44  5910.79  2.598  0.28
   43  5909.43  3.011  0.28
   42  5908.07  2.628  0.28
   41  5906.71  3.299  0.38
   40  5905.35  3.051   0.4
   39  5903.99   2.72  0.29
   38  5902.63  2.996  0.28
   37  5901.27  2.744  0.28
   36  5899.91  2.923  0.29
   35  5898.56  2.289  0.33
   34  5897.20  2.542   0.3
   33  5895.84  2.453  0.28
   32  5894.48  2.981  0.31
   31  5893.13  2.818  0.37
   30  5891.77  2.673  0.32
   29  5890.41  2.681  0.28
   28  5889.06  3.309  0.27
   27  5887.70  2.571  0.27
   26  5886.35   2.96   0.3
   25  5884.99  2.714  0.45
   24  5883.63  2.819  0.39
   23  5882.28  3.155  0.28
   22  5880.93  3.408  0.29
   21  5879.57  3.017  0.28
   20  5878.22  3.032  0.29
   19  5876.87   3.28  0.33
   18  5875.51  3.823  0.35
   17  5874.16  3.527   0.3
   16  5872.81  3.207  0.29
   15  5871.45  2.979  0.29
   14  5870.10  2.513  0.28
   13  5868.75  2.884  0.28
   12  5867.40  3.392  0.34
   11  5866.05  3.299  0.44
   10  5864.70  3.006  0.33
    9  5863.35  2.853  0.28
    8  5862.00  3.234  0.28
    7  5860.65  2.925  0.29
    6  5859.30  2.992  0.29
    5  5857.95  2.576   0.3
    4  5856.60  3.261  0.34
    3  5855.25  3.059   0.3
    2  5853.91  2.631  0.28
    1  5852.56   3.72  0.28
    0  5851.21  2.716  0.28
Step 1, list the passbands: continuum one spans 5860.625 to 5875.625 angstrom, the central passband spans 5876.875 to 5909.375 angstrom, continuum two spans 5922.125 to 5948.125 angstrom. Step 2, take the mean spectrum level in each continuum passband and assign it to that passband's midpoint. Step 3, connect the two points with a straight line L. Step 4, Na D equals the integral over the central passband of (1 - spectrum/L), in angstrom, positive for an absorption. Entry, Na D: 1.5 angstrom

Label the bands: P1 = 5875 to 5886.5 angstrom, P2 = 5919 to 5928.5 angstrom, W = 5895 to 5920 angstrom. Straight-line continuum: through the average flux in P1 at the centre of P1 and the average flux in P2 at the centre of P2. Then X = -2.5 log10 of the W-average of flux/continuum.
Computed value 0.05 mag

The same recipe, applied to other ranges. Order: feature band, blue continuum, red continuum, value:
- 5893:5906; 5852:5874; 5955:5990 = 0.080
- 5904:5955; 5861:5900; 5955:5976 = 0.020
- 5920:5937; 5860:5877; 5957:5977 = 0.053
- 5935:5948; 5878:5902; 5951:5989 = -0.066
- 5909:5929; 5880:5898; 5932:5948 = 0.041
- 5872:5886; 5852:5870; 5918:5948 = -0.067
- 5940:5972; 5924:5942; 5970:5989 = -0.017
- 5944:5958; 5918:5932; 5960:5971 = 0.026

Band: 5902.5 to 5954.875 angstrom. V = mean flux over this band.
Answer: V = 2.83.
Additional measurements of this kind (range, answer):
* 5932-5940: 2.87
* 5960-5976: 2.83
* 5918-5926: 2.87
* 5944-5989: 2.79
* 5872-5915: 2.93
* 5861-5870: 3.07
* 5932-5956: 2.85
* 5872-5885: 3.22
